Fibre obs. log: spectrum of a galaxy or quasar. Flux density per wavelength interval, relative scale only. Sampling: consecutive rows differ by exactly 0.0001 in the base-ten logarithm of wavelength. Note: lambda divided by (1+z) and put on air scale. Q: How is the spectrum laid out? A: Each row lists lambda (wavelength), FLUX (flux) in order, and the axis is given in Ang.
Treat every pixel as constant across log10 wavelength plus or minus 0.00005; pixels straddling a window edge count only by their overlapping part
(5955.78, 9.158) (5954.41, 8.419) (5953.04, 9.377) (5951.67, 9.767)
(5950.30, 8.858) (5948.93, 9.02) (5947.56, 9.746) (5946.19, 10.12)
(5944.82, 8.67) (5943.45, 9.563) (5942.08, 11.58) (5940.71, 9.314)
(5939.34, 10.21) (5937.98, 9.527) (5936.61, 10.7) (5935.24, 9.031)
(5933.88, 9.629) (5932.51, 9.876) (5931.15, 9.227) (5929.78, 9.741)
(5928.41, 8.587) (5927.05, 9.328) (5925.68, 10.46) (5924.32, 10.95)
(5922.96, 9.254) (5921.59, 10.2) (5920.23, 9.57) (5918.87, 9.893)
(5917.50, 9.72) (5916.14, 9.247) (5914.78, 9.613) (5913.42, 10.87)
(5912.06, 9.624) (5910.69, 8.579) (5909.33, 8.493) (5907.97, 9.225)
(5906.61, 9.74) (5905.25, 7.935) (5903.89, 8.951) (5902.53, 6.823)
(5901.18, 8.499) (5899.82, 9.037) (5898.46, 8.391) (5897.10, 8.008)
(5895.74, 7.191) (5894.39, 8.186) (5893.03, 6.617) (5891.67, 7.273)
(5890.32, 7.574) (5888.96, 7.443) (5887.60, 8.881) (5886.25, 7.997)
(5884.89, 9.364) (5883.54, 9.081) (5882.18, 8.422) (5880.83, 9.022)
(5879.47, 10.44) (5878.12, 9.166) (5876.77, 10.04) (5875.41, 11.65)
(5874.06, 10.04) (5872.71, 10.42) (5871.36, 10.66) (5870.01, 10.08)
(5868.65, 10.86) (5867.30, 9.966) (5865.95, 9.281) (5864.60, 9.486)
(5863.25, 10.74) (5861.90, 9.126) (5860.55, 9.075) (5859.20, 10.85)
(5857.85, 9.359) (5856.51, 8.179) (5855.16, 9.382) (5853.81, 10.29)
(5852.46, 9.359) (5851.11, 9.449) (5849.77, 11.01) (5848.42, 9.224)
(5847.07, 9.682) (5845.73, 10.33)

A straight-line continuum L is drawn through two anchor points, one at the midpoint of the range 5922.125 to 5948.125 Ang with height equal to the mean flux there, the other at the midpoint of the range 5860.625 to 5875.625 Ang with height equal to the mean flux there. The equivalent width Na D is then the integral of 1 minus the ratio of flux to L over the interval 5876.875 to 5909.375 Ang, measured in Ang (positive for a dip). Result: 5.1 Ang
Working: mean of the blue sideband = 10.1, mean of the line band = 8.43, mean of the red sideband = 9.76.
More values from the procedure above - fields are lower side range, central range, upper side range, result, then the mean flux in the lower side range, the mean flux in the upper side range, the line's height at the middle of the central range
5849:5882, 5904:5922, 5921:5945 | 0.7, 9.89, 9.79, 9.82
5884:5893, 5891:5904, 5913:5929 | 1.0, 8.01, 9.8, 8.5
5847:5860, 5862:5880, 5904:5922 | -1.1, 9.67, 9.41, 9.6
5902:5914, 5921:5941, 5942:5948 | -0.6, 8.92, 9.77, 9.45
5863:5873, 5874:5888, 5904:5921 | 0.7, 10.2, 9.37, 9.92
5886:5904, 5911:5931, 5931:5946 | -1.6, 7.89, 9.79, 9.02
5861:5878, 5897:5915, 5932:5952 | 1.9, 10.1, 9.7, 9.92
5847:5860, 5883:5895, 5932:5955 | 2.0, 9.67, 9.61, 9.65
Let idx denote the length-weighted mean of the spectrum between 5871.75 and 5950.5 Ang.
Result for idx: 9.23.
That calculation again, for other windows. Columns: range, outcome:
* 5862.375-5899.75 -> 9.12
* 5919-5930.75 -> 9.75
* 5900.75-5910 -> 8.53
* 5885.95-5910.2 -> 8.13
